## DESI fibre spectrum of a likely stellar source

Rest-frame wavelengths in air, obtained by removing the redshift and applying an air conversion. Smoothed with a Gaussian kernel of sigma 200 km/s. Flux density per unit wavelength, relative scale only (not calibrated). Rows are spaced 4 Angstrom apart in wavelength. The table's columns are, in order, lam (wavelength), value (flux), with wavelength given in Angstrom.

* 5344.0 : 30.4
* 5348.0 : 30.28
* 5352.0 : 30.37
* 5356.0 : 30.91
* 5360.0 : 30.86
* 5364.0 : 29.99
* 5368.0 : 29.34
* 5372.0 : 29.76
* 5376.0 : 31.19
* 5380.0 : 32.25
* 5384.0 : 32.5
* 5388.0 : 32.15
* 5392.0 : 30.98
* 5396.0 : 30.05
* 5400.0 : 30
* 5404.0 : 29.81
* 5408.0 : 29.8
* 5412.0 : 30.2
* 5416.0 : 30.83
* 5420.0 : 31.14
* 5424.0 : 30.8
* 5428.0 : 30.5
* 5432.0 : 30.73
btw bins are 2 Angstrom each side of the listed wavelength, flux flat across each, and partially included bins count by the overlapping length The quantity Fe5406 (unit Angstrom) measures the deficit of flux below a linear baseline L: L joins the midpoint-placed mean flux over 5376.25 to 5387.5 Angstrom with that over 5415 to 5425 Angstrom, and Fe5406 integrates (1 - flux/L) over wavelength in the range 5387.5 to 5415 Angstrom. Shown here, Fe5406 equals 1.0 Angstrom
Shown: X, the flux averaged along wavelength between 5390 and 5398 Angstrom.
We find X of 30.5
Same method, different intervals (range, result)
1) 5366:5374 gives 29.6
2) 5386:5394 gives 31.6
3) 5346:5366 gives 30.5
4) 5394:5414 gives 30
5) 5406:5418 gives 30.3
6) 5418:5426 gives 31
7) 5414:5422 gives 31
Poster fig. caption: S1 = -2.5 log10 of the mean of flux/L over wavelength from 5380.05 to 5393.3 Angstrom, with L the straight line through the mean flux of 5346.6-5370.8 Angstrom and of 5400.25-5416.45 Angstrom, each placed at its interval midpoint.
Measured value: -0.06 mag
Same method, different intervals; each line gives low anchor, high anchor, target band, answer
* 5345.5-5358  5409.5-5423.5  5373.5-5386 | -0.05 mag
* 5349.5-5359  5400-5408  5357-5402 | -0.02 mag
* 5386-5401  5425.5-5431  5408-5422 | 0.00 mag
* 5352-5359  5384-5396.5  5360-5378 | 0.03 mag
